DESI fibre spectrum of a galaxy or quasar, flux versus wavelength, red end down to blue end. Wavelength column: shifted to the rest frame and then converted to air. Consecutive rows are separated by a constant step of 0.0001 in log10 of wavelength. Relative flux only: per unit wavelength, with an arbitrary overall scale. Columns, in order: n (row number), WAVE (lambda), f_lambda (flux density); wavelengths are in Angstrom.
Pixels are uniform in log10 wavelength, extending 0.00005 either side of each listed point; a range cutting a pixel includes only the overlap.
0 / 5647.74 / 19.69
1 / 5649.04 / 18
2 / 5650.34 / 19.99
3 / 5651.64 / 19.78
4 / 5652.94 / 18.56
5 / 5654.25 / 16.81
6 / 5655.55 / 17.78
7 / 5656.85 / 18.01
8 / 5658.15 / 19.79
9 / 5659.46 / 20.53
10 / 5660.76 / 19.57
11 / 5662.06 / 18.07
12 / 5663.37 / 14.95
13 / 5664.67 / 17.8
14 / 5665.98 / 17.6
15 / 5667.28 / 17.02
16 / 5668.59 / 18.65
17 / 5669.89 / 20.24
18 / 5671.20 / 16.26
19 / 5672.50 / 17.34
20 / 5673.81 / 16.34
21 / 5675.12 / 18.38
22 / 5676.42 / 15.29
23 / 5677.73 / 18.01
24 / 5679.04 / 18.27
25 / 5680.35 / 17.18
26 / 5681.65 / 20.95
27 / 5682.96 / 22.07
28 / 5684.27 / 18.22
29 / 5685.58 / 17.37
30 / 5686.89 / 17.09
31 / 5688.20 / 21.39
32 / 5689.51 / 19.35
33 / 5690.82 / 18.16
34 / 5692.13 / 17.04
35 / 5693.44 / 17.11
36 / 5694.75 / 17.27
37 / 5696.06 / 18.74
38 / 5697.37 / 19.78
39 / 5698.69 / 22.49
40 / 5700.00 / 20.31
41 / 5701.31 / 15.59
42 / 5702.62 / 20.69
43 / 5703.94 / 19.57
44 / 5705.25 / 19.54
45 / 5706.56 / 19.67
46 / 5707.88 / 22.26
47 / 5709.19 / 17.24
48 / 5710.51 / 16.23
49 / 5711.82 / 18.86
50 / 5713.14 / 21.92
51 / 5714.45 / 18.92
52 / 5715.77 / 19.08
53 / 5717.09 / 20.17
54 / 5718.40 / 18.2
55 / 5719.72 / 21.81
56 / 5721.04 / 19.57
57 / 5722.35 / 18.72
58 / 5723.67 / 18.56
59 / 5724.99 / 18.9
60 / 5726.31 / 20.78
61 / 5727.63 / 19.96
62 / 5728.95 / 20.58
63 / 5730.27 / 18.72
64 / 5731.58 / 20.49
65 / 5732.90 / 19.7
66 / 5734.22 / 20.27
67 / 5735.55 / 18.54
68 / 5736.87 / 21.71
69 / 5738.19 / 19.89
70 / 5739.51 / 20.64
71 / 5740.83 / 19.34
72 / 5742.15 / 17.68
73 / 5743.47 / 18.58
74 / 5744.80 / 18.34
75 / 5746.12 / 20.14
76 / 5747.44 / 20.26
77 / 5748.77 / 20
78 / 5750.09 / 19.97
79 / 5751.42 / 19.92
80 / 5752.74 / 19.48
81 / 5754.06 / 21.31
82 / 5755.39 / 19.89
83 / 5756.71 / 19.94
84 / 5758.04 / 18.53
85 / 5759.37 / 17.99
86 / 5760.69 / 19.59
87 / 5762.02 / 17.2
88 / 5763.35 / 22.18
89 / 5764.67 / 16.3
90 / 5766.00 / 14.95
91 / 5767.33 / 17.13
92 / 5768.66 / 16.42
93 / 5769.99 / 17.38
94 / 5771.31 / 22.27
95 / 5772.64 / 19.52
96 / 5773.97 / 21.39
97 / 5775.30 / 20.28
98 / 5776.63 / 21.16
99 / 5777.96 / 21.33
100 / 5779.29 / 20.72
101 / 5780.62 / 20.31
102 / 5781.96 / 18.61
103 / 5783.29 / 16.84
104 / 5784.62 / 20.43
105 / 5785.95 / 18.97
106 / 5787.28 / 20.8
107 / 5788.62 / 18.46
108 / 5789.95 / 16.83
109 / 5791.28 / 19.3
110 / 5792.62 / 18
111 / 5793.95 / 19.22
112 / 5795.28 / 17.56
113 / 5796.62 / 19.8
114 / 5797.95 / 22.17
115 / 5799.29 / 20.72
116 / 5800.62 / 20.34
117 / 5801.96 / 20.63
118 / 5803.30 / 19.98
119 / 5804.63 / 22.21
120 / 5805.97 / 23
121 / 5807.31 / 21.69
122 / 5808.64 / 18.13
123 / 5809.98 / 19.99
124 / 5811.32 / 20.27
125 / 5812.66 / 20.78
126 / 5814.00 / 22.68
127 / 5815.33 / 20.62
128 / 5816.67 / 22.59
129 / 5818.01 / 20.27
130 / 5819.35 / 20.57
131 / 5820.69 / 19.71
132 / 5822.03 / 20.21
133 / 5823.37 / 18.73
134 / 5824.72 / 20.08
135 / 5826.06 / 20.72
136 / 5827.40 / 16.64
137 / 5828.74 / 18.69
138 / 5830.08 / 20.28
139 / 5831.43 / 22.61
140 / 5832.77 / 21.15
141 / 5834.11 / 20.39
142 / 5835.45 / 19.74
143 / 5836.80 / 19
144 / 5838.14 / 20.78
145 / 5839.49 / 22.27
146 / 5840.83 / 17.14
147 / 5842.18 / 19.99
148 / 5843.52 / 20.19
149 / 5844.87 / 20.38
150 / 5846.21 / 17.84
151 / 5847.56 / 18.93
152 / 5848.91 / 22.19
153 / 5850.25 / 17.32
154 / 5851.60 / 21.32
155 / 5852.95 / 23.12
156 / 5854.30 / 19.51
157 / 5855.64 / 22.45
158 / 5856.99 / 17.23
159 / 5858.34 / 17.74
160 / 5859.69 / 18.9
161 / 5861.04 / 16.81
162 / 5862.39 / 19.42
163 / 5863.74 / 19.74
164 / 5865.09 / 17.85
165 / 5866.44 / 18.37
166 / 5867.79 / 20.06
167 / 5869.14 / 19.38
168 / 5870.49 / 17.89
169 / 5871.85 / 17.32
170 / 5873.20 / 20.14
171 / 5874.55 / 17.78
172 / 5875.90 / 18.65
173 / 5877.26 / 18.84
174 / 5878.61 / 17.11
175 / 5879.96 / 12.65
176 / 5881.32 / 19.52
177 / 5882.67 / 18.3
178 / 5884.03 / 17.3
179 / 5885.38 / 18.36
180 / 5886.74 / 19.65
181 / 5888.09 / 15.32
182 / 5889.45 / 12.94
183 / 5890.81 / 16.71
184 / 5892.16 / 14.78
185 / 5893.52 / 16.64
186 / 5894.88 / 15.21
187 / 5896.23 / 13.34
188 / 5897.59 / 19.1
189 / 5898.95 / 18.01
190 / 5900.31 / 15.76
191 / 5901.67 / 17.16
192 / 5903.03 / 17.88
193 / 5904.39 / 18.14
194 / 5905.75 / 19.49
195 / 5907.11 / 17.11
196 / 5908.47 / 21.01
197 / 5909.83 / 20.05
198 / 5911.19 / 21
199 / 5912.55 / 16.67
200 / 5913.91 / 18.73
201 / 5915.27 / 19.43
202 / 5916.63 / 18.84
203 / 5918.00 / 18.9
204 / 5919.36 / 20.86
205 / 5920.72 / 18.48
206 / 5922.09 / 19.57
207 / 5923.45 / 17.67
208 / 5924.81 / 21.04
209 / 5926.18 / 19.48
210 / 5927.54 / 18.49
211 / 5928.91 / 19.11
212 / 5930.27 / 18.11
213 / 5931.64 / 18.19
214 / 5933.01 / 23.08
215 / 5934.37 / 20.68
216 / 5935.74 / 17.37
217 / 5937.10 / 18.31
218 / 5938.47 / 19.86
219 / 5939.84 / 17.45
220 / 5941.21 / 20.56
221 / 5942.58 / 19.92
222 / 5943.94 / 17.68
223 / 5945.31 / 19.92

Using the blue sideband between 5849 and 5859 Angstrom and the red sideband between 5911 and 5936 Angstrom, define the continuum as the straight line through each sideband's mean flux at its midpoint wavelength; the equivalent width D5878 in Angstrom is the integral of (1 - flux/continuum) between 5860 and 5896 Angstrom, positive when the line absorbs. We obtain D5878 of 4.0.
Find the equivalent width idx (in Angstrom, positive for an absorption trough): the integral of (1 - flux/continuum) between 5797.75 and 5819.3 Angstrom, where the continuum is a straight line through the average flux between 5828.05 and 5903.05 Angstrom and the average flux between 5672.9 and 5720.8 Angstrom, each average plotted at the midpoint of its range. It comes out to -2.7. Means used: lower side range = 18.9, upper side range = 18.5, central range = 21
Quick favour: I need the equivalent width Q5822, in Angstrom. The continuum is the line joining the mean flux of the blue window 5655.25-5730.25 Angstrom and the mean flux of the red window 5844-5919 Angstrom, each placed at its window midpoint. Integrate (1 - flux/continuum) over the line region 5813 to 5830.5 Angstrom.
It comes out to -1.6 Angstrom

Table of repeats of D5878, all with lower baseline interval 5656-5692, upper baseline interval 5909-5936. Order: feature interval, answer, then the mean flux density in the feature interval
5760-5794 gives -0.63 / 19.1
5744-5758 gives -0.94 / 19.8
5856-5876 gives 0.57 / 18.5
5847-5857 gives -0.76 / 20.5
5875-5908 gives 3.73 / 17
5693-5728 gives -1.73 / 19.3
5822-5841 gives -1.02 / 20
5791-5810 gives -1.41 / 20.2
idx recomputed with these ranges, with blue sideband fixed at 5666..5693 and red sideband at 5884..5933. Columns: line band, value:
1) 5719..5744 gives -2.10 Angstrom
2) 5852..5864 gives -0.89 Angstrom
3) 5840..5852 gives -0.89 Angstrom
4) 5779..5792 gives -0.66 Angstrom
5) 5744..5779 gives -2.28 Angstrom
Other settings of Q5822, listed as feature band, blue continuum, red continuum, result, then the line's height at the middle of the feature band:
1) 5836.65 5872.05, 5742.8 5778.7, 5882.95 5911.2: -2.9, 17.9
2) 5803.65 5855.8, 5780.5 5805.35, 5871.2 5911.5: -4.4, 18.8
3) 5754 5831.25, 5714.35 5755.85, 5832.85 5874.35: -0.5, 19.6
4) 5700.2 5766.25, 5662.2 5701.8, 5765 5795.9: -2.7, 18.6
